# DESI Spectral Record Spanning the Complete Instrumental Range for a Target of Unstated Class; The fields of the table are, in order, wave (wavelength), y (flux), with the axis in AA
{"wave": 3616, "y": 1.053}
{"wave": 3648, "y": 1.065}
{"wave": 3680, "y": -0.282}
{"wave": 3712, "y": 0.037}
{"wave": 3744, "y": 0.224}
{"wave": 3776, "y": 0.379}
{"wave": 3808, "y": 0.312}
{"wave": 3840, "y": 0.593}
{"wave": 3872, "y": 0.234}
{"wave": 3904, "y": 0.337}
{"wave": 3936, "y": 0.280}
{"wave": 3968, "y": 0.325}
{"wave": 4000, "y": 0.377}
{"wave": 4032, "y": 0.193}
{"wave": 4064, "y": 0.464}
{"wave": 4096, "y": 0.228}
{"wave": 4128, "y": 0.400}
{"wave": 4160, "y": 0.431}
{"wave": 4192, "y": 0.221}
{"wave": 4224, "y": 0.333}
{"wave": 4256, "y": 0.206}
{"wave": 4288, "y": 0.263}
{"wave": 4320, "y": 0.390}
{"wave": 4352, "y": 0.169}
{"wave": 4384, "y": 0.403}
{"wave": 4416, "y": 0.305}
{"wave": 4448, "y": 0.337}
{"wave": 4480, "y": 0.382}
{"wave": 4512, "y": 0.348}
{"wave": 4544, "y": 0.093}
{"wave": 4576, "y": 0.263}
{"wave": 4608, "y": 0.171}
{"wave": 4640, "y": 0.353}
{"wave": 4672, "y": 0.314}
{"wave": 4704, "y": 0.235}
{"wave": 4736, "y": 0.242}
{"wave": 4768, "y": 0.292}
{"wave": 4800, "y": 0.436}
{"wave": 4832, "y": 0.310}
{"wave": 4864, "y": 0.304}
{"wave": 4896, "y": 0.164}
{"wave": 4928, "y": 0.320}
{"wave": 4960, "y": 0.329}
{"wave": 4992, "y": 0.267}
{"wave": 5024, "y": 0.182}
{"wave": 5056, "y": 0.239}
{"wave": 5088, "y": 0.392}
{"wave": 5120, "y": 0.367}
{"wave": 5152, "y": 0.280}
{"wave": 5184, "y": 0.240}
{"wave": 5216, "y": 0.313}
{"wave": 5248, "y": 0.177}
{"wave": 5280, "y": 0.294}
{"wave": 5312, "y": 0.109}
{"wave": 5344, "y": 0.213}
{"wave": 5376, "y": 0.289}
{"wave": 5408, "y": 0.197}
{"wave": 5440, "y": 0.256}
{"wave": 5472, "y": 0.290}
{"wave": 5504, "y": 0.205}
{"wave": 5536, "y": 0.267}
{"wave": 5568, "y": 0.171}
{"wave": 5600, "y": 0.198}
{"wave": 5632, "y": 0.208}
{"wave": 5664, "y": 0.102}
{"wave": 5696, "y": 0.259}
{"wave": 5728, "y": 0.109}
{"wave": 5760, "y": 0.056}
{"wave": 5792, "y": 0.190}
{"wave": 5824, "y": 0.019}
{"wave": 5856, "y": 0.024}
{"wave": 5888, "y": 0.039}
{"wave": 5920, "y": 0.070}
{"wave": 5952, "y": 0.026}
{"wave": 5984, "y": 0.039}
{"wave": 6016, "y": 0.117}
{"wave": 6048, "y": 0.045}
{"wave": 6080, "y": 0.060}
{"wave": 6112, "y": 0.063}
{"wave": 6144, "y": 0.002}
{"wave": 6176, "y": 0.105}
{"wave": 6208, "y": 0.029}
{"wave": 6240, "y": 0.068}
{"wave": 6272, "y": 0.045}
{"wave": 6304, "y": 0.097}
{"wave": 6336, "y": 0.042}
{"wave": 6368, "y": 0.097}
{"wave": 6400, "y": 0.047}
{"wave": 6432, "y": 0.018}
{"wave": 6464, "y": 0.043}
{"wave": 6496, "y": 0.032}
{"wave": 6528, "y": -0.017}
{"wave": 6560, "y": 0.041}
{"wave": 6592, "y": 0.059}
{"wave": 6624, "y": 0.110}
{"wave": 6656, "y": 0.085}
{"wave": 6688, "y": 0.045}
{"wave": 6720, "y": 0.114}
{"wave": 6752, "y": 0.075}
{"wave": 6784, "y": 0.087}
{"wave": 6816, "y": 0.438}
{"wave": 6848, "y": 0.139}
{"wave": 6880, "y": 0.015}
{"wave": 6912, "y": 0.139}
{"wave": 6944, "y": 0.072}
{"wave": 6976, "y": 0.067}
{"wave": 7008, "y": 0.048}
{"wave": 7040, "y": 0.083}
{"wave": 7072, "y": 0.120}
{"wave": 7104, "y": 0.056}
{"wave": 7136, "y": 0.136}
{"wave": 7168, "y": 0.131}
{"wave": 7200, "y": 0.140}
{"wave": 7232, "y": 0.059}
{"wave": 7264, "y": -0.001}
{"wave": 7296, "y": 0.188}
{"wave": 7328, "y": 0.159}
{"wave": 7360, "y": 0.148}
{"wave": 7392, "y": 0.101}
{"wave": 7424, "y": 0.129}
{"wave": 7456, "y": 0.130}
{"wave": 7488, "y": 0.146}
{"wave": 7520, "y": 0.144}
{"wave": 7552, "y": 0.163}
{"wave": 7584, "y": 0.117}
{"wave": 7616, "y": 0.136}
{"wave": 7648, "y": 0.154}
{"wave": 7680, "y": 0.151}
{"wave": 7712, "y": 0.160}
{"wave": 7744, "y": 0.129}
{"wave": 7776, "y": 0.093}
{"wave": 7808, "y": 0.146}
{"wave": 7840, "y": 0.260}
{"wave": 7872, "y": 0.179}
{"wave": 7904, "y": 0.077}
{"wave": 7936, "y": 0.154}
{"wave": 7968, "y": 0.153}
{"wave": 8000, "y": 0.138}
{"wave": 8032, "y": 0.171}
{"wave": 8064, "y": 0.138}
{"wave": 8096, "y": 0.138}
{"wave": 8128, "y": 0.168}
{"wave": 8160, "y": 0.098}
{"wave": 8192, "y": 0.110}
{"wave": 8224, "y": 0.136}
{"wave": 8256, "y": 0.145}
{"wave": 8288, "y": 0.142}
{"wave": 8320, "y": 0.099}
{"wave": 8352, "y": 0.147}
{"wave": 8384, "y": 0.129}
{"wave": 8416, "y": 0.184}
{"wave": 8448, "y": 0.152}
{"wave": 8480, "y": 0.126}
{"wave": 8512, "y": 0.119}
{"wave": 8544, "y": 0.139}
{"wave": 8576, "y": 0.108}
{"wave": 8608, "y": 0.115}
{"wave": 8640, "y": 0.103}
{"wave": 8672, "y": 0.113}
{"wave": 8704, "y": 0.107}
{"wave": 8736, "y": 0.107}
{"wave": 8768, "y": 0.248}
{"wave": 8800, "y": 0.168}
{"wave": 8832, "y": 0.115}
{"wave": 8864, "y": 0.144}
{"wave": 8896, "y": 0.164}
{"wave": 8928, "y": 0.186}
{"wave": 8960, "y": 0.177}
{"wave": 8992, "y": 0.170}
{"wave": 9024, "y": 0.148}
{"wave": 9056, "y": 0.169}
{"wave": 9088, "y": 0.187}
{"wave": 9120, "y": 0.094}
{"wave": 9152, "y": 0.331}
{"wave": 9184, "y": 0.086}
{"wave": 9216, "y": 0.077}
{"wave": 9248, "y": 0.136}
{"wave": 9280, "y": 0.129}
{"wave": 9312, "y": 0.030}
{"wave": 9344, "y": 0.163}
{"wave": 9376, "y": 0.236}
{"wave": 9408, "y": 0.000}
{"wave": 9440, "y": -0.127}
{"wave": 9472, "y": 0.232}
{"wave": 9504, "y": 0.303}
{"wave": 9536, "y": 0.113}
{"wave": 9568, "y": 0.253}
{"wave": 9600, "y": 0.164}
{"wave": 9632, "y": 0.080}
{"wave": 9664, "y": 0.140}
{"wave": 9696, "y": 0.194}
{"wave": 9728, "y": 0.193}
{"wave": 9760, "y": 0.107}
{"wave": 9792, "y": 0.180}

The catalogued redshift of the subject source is 0.828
